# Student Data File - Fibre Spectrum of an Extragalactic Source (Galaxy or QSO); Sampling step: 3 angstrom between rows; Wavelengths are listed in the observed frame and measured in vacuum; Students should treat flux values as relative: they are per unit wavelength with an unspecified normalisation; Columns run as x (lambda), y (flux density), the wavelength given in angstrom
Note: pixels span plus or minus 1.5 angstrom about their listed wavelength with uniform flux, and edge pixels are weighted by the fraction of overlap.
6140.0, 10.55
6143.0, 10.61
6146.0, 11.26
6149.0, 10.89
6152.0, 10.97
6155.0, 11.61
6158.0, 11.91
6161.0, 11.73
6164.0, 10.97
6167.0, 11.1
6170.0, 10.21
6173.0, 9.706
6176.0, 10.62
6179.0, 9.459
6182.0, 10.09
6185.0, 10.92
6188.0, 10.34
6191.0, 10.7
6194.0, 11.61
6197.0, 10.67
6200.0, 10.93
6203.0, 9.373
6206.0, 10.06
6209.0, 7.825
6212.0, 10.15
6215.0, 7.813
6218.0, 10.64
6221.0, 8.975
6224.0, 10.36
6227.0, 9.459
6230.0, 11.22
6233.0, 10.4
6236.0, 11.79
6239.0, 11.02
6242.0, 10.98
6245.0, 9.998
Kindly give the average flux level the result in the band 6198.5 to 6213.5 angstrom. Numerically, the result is 9.67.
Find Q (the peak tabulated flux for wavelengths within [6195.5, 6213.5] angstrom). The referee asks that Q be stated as 10.93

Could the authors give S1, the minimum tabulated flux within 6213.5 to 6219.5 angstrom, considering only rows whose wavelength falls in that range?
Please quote 7.813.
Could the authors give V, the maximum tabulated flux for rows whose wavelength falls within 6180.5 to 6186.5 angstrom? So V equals 10.92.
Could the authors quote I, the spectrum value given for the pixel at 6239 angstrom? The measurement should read 11.02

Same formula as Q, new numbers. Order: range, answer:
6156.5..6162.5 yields 11.91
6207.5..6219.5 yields 10.64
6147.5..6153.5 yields 10.97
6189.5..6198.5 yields 11.61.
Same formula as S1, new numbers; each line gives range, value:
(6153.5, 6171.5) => 10.21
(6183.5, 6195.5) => 10.34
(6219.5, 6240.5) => 8.975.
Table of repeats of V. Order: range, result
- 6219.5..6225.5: 10.36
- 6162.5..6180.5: 11.1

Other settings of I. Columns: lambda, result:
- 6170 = 10.21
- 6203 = 9.373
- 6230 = 11.22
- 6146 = 11.26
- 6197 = 10.67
